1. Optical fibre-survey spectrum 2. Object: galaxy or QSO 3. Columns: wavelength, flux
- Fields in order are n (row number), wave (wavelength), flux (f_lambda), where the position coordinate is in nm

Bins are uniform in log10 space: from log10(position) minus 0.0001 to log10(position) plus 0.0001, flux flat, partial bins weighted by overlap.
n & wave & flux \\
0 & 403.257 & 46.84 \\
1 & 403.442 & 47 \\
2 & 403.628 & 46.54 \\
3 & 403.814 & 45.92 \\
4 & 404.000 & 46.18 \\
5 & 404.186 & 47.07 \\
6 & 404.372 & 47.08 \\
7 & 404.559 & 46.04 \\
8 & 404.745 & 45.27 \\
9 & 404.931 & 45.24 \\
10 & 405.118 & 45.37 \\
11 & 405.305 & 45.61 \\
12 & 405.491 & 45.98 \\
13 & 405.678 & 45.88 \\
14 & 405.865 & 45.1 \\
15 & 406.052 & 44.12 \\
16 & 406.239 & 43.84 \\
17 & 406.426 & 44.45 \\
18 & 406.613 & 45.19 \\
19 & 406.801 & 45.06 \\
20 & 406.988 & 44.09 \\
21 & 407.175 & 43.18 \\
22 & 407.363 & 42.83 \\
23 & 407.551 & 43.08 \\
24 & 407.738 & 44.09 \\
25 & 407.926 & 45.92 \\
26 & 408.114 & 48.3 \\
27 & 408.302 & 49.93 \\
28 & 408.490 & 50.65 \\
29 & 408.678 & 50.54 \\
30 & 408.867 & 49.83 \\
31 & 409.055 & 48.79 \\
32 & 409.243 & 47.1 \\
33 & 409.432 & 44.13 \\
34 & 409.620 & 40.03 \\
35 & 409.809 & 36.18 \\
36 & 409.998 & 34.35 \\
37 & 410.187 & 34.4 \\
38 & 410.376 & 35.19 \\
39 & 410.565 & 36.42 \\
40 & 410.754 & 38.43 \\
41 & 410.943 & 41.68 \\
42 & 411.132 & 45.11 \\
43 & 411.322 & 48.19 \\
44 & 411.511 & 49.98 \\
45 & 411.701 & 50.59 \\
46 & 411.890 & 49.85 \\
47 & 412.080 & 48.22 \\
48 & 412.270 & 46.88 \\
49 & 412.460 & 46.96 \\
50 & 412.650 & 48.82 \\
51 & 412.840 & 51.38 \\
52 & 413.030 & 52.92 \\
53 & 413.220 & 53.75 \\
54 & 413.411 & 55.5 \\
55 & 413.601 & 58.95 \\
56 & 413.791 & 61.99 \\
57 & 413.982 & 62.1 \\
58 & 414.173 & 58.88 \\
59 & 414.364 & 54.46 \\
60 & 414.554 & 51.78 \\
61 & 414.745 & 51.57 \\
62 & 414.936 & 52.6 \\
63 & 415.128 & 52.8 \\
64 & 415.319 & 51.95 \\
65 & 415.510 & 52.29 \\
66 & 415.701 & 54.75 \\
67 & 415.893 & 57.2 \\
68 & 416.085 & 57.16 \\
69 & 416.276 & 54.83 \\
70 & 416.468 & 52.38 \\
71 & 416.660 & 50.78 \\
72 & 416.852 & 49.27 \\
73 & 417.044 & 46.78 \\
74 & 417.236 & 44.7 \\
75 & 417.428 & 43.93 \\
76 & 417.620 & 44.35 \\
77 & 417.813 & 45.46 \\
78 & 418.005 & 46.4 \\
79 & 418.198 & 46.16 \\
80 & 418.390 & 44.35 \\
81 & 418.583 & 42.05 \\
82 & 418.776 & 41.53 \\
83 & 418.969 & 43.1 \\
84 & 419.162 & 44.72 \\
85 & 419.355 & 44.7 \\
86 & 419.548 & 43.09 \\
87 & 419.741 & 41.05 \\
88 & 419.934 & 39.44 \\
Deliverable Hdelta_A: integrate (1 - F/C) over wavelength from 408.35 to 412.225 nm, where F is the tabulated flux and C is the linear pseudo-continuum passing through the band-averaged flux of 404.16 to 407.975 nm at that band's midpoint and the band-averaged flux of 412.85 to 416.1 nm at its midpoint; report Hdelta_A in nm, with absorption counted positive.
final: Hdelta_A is 0.46 nm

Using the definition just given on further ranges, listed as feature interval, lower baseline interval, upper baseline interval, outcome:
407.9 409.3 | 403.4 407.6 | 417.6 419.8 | -0.13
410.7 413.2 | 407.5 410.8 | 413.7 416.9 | 0.03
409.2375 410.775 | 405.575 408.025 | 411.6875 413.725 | 0.33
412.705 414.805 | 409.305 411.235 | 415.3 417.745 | -0.48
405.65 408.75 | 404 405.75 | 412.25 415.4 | 0.16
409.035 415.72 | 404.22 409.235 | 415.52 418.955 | -0.18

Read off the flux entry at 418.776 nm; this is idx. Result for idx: 41.53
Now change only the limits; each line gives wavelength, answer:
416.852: 49.27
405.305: 45.61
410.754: 38.43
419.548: 43.09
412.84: 51.38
